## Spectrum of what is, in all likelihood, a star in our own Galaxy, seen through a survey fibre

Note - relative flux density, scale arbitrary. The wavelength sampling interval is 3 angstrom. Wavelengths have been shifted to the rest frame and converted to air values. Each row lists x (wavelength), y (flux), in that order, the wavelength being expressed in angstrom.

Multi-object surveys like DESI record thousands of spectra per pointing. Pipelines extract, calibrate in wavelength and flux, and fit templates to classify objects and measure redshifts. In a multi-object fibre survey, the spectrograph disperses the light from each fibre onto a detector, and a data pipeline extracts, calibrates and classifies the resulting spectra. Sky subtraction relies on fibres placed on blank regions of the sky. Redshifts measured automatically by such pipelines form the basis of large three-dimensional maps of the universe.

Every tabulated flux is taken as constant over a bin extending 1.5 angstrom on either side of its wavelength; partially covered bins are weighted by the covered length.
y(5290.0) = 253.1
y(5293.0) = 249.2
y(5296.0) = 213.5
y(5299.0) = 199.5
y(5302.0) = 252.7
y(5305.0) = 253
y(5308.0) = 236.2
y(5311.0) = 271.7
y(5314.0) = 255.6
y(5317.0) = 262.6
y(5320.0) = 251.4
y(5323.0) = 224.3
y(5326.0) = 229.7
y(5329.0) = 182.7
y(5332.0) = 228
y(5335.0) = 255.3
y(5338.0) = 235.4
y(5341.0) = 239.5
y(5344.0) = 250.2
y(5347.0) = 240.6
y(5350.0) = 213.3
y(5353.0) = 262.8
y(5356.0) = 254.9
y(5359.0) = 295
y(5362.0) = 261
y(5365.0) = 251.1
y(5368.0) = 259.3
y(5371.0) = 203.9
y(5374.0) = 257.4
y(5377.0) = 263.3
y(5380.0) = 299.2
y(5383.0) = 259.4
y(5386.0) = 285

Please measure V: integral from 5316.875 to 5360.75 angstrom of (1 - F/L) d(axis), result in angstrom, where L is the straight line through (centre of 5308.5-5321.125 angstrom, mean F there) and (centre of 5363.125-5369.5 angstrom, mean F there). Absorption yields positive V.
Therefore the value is 2.7 angstrom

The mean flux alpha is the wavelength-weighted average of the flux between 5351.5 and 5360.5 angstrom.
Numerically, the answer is 271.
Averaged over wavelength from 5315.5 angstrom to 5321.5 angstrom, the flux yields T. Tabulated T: 257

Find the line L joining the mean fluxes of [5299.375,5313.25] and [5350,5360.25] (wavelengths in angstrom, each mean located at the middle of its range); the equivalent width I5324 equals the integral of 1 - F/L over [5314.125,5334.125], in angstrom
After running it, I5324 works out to 1.7 angstrom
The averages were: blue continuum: 249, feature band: 232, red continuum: 262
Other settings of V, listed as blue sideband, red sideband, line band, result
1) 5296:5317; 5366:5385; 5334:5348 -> 0.4 angstrom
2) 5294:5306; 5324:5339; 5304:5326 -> -2.1 angstrom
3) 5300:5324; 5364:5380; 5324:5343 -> 1.7 angstrom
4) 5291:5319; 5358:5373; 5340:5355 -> 0.5 angstrom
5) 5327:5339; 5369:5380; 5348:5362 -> -1.0 angstrom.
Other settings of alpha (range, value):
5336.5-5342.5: 237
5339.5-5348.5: 243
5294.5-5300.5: 206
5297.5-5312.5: 243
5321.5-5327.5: 227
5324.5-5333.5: 213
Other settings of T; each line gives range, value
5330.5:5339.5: 240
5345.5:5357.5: 243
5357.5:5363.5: 278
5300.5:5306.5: 253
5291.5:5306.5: 234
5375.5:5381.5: 281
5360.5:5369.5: 257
